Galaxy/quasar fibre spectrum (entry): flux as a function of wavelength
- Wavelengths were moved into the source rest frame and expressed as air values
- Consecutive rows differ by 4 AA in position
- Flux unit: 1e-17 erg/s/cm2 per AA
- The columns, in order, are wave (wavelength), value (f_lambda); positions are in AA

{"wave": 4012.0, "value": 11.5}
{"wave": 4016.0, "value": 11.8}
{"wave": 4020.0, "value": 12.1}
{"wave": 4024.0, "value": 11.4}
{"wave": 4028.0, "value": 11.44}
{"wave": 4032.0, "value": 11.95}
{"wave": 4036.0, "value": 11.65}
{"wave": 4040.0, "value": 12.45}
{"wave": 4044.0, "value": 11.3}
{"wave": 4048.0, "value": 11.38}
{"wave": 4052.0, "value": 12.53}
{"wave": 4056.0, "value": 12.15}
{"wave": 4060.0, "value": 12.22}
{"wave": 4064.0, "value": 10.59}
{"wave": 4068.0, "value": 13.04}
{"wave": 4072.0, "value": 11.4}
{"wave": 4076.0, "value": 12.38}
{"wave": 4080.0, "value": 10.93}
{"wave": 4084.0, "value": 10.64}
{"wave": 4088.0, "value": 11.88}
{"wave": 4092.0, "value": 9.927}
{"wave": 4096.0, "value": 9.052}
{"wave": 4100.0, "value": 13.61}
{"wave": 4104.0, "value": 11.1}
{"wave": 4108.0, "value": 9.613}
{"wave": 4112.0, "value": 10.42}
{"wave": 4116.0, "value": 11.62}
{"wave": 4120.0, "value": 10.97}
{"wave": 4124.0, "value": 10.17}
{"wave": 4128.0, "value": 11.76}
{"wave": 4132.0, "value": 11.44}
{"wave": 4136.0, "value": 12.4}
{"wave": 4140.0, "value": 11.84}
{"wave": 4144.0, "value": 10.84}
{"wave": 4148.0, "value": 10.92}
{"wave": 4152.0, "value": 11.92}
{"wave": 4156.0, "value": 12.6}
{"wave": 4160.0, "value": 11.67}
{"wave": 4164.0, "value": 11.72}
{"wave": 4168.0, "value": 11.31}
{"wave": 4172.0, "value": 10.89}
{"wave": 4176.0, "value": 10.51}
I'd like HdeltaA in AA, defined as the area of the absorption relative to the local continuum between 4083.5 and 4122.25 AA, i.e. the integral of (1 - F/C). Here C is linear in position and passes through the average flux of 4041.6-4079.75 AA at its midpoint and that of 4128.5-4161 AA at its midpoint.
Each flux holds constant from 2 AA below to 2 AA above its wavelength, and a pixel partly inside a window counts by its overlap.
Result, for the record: 2.9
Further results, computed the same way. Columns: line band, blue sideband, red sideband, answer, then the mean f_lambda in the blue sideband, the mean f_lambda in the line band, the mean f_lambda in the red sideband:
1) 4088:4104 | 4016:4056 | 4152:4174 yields 1.0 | 11.8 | 11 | 11.7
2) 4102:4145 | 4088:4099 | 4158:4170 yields -1.1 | 10.3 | 11.1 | 11.6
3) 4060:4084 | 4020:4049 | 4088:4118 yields -0.9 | 11.7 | 11.6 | 10.8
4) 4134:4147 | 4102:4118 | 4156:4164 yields -0.2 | 10.7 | 11.6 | 11.9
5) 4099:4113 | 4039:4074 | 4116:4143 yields 0.6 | 11.9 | 11.1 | 11.4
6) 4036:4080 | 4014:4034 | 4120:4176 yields -0.9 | 11.7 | 11.9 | 11.4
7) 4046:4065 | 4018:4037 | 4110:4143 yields -0.4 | 11.7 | 11.8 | 11.3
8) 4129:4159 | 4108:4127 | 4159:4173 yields -1.6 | 10.7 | 11.7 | 11.4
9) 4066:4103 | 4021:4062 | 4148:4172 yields 1.2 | 11.9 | 11.4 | 11.7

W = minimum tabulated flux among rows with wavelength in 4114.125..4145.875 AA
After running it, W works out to 10.17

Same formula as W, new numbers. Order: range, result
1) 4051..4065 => 10.59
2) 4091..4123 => 9.052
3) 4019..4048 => 11.3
